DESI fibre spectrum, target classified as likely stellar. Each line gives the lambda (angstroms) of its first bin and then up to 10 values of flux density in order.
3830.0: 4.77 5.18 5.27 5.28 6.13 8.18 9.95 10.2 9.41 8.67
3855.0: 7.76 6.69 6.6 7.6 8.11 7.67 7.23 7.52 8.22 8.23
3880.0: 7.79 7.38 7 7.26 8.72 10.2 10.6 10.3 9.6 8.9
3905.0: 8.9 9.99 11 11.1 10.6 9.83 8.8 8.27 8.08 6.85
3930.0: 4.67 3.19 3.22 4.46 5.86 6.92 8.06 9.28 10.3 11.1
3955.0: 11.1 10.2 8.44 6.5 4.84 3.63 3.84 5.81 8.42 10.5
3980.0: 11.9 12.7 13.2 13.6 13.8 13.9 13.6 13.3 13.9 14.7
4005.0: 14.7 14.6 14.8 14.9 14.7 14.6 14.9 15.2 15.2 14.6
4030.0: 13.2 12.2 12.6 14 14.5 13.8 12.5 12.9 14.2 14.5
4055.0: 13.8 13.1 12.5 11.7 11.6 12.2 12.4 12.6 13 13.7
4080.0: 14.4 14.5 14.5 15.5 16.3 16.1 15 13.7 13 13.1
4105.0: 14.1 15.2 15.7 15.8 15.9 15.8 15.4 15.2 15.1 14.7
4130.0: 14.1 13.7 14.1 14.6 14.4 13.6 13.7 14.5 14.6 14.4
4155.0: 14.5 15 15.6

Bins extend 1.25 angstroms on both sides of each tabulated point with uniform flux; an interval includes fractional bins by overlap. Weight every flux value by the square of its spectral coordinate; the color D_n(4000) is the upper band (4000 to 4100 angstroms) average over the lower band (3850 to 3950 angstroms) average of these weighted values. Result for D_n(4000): 1.87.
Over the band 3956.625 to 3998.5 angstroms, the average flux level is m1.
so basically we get 9.87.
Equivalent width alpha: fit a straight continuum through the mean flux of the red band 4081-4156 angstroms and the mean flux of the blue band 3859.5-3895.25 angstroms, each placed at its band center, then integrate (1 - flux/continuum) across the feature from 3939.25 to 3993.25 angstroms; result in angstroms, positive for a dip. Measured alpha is 6.4 angstroms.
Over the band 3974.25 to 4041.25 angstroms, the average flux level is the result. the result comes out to 13.7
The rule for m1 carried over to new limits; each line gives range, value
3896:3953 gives 8.2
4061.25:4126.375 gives 14.3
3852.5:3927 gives 8.6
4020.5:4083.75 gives 13.4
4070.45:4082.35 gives 13.5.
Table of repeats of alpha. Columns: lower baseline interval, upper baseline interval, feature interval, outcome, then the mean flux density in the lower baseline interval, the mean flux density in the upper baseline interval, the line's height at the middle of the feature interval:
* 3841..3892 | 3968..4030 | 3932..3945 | 6.76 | 8.03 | 12.9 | 10.7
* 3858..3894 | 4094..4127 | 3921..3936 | 5.68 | 7.82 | 14.8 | 9.39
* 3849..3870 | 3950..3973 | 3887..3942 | -4.15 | 7.76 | 7.49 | 7.61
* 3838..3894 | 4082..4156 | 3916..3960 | 9.89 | 8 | 14.7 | 9.9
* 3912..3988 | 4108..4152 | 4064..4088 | -1.12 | 8.15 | 14.8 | 12.8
